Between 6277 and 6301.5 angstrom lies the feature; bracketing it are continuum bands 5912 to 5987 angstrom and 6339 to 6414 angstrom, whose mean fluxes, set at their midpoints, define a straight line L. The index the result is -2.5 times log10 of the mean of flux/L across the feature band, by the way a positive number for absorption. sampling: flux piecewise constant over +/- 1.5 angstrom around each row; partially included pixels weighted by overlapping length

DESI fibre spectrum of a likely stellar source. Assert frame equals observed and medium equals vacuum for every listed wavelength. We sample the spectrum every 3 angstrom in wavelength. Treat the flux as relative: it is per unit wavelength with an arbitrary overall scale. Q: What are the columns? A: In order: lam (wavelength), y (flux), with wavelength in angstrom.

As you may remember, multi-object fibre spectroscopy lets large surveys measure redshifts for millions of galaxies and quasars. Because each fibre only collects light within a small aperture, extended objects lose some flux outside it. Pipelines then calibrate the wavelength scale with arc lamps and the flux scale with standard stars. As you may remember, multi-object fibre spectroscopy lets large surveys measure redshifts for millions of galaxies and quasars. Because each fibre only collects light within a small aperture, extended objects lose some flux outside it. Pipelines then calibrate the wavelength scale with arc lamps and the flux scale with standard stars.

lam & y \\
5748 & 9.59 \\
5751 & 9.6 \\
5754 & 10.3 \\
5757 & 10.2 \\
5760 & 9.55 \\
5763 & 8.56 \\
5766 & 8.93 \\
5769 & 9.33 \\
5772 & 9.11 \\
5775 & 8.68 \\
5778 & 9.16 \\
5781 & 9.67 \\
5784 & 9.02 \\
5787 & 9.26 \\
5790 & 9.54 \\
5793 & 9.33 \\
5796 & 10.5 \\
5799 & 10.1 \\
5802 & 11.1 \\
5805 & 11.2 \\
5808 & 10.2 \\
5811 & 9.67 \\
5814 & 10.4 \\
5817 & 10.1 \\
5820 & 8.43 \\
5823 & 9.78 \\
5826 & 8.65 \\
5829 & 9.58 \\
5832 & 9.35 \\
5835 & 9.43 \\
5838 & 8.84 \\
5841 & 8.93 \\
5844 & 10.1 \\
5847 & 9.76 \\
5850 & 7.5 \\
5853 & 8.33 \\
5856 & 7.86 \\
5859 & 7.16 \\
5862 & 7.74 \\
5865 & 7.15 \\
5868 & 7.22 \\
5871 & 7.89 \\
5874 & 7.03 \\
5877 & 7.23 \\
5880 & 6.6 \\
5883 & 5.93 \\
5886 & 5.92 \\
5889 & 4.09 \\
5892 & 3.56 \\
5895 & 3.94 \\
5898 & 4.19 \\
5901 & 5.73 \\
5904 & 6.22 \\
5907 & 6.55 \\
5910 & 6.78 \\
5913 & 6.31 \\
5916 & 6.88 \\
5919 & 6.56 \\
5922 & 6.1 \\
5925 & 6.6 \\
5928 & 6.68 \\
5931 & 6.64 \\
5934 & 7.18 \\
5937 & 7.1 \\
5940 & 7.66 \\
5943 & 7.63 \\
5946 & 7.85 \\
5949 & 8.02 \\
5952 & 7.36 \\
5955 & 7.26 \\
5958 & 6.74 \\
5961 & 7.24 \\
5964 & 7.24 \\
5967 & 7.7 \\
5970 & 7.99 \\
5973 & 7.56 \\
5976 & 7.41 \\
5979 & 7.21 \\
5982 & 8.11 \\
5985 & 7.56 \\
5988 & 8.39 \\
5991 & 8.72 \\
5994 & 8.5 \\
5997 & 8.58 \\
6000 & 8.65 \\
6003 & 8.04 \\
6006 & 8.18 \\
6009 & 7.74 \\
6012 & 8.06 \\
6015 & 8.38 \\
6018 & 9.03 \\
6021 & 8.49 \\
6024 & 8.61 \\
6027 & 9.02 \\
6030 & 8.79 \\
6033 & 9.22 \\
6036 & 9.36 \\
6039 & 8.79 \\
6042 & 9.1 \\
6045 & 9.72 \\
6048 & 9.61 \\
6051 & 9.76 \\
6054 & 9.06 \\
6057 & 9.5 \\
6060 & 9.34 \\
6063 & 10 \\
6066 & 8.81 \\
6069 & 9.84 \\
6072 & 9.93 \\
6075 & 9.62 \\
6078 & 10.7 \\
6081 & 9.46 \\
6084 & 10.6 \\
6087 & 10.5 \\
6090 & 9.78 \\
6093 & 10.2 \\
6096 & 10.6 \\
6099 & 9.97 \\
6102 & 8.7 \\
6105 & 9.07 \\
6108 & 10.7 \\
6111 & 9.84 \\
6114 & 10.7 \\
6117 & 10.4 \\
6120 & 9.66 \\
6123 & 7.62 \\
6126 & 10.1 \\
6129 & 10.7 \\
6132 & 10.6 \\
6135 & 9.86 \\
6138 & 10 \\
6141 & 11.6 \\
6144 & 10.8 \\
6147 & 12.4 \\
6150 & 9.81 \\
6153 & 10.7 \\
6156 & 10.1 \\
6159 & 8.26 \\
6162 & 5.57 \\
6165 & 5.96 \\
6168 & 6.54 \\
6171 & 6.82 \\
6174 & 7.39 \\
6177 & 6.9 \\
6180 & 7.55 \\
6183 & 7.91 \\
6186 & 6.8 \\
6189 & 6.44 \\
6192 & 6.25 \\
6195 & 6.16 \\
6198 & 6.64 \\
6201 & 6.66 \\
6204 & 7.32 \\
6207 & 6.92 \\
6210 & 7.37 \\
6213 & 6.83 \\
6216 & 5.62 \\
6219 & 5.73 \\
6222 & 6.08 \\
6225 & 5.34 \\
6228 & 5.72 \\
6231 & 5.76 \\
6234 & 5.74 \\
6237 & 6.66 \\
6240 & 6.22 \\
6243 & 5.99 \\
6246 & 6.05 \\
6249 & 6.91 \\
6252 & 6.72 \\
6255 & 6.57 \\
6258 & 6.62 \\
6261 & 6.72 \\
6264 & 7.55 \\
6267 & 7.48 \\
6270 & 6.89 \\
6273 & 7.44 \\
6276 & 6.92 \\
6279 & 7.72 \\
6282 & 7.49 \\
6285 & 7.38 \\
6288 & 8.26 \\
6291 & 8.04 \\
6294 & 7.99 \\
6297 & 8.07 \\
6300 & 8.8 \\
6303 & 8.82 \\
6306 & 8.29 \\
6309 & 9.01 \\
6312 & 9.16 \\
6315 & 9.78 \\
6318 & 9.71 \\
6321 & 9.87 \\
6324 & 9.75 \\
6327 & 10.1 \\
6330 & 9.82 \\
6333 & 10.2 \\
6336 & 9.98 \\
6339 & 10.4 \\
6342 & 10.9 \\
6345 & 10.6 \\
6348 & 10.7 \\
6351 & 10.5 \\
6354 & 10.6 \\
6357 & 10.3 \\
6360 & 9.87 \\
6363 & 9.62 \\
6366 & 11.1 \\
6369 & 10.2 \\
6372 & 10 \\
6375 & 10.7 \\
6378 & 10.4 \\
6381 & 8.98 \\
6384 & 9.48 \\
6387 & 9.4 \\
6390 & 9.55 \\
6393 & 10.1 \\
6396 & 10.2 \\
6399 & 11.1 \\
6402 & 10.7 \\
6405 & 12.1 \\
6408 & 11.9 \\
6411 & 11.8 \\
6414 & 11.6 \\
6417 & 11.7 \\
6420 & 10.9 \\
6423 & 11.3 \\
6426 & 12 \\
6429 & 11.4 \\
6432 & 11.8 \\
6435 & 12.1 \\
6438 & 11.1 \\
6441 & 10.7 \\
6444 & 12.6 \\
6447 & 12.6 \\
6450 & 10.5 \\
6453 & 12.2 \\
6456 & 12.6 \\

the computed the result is 0.23 mag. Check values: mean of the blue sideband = 7.24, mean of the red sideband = 10.5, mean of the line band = 7.95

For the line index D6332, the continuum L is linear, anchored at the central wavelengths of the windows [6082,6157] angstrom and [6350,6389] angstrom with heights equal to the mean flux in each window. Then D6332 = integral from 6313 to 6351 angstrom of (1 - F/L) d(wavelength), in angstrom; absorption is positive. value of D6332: -0.22 angstrom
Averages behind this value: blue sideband 10.2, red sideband 10.1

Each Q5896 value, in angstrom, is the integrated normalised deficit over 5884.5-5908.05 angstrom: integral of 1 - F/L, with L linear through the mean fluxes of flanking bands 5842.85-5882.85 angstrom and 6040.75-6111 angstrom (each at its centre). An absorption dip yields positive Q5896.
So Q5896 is 8.9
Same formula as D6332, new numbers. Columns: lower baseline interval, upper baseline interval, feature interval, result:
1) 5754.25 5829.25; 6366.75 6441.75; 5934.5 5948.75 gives 3.4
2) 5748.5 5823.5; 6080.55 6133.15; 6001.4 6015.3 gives 2.6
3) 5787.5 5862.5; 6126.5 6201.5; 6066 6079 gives -1.8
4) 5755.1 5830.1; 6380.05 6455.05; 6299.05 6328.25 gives 4.2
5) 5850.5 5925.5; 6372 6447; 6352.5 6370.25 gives 0.5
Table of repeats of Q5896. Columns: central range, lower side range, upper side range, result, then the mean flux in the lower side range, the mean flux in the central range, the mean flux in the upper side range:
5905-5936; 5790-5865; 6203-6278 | 7.30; 9.3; 6.63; 6.53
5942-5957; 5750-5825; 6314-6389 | 3.37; 9.66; 7.59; 10.1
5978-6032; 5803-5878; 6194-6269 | -3.73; 8.81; 8.36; 6.46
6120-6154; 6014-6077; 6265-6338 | -4.95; 9.26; 10.3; 8.63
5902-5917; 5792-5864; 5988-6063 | 4.30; 9.32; 6.51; 8.86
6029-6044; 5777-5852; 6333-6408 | 1.21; 9.58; 9.08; 10.3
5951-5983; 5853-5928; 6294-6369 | -2.21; 6.35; 7.43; 9.8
